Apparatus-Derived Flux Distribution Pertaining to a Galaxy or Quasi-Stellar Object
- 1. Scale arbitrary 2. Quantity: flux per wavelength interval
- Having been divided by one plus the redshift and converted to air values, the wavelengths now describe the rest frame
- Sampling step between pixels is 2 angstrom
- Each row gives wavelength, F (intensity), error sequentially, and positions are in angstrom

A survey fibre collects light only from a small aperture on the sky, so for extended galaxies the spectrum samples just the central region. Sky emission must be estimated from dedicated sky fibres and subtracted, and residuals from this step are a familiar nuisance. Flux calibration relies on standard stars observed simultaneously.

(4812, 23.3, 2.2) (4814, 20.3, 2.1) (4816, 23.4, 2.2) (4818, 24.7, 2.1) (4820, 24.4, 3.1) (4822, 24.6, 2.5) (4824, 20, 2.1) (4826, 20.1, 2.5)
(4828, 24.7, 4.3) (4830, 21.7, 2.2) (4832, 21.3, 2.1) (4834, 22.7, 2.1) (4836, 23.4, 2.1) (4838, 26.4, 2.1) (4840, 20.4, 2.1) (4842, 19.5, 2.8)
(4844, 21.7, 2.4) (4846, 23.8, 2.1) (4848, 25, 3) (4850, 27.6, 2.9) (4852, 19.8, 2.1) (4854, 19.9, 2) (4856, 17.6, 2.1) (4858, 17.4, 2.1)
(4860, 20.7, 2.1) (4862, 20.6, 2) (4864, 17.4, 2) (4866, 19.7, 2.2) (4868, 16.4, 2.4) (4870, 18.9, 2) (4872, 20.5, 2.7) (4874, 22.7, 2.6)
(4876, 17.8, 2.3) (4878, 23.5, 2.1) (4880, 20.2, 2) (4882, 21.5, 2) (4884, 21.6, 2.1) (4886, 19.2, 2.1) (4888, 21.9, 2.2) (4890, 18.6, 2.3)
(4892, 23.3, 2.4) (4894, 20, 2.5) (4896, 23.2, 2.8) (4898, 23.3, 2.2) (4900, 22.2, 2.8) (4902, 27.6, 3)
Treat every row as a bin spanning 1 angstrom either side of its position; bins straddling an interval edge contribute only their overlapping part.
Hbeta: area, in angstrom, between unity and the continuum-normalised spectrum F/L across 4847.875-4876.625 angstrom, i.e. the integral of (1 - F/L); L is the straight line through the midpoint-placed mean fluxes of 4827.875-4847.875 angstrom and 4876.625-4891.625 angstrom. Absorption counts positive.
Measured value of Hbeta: 2.3 angstrom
